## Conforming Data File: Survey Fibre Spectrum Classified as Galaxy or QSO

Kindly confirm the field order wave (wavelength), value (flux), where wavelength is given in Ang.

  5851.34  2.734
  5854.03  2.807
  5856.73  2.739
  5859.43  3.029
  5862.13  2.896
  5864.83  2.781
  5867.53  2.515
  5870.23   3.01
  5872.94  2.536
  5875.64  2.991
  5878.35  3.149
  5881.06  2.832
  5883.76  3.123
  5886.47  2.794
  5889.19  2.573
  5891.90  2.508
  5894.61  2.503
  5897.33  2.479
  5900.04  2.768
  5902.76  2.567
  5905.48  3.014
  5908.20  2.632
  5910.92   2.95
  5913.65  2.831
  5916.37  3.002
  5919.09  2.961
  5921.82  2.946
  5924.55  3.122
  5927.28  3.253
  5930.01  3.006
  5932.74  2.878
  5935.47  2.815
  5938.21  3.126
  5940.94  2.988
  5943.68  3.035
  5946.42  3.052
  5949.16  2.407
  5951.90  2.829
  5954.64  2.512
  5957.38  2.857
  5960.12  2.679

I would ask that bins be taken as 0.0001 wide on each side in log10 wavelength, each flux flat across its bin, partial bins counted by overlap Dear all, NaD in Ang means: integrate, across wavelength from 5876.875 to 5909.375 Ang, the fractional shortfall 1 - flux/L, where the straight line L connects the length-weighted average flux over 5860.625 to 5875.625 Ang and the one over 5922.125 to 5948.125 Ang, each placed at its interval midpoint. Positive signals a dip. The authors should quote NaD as 1.3 Ang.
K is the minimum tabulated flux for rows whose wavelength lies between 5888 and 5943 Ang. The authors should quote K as 2.479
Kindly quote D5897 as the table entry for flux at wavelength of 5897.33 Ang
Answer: 2.479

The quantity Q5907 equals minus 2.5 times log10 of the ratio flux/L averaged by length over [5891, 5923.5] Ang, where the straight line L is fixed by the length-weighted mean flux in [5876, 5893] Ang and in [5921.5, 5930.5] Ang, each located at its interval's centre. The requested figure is 0.082 mag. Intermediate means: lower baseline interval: 2.84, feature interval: 2.77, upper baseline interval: 3.1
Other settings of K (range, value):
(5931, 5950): 2.407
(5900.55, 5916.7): 2.567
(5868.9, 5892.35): 2.508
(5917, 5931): 2.946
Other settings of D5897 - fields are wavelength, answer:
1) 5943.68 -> 3.035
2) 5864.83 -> 2.781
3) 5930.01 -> 3.006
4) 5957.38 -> 2.857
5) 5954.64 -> 2.512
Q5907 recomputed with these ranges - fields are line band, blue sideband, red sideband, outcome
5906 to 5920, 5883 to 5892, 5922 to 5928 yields 0.05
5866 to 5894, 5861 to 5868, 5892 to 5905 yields -0.04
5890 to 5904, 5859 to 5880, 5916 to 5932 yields 0.15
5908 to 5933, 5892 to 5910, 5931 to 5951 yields -0.08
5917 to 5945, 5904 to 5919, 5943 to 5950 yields -0.06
